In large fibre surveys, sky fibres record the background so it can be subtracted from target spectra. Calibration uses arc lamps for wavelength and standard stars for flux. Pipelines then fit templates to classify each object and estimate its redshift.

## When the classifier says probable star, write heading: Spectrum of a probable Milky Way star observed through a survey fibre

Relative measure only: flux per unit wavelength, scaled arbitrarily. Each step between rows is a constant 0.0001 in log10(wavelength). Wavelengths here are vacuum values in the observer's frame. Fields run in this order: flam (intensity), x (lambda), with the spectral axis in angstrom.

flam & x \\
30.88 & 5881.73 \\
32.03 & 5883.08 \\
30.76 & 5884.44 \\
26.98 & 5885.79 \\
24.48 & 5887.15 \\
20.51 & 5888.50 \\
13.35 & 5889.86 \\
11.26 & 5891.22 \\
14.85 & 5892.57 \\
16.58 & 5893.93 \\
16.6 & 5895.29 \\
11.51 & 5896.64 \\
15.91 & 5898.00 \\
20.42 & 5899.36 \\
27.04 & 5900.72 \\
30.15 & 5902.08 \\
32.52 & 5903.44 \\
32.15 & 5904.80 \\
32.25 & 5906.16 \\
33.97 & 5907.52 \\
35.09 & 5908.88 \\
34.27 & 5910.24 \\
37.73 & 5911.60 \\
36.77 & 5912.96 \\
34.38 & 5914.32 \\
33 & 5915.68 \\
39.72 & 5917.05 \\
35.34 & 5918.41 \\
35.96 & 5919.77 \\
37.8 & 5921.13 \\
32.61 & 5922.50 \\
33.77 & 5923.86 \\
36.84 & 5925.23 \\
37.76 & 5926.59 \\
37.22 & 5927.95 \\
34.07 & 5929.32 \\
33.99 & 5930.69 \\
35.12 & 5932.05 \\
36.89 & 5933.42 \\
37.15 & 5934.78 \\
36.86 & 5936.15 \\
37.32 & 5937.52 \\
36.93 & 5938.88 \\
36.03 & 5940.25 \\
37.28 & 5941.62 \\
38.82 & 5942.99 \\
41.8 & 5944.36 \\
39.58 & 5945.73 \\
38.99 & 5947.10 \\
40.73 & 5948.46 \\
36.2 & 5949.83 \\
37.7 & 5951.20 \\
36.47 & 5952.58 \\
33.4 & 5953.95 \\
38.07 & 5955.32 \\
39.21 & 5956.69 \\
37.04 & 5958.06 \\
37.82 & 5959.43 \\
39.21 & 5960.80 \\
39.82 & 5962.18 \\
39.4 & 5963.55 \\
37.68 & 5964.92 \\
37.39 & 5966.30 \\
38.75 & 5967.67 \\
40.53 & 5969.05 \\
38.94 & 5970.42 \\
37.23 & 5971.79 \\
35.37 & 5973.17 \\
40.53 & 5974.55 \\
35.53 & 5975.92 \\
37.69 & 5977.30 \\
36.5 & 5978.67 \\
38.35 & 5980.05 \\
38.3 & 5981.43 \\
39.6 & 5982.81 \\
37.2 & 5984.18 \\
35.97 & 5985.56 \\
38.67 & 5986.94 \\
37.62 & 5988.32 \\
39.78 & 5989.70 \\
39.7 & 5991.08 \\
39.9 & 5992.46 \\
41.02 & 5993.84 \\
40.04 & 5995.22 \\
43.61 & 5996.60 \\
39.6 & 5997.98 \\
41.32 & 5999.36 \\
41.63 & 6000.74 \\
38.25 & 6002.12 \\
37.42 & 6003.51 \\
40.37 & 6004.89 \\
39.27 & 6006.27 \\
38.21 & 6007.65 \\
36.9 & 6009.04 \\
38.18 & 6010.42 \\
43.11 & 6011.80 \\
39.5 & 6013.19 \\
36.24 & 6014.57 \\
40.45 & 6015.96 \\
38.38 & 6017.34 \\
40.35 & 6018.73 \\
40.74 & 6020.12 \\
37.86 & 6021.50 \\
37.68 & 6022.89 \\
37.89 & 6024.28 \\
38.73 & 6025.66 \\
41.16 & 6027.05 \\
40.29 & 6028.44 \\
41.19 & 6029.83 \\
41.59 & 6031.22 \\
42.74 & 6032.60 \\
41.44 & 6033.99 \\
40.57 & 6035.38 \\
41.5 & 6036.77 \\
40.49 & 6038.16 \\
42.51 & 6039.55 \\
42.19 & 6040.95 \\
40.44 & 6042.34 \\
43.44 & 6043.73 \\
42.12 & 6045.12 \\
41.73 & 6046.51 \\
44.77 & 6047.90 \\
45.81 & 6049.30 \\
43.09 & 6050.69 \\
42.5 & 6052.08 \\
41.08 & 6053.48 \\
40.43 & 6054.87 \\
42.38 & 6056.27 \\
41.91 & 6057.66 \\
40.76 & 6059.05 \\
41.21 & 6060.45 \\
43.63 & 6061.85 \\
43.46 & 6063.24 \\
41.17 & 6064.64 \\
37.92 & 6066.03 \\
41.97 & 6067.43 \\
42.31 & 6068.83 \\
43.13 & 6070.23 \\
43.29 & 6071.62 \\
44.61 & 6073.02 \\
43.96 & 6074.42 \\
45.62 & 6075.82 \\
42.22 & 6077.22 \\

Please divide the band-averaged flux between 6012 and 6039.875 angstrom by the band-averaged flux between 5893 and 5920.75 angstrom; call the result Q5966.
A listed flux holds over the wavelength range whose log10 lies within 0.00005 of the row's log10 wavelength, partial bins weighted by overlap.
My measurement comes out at 1.36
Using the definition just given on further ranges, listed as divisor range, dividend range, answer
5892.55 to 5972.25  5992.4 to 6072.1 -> 1.18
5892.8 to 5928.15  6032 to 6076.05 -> 1.37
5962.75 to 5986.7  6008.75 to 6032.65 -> 1.04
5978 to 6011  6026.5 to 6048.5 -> 1.07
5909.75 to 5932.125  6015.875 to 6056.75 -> 1.15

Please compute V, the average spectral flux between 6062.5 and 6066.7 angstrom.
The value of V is 41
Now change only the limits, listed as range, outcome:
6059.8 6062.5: 42.4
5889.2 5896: 14.5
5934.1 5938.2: 37.1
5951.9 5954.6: 35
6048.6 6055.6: 42.5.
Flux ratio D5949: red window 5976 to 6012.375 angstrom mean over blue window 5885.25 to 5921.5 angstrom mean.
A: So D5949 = 1.43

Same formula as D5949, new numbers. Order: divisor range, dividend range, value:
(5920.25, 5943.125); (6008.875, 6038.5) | 1.10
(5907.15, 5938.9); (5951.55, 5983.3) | 1.06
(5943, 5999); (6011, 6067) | 1.07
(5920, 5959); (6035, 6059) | 1.14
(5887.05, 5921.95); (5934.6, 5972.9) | 1.38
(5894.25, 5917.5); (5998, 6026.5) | 1.34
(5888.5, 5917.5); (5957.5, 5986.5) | 1.44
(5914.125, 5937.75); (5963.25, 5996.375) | 1.07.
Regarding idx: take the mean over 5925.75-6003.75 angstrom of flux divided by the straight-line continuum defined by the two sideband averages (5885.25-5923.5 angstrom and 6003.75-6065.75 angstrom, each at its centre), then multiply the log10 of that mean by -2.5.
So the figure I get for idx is -0.14 mag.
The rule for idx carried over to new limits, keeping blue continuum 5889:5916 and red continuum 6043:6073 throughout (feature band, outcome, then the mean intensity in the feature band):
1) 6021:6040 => -0.03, 40.4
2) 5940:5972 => -0.21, 38.3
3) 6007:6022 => -0.04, 39.1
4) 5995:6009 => -0.10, 39.8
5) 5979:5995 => -0.11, 38.7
